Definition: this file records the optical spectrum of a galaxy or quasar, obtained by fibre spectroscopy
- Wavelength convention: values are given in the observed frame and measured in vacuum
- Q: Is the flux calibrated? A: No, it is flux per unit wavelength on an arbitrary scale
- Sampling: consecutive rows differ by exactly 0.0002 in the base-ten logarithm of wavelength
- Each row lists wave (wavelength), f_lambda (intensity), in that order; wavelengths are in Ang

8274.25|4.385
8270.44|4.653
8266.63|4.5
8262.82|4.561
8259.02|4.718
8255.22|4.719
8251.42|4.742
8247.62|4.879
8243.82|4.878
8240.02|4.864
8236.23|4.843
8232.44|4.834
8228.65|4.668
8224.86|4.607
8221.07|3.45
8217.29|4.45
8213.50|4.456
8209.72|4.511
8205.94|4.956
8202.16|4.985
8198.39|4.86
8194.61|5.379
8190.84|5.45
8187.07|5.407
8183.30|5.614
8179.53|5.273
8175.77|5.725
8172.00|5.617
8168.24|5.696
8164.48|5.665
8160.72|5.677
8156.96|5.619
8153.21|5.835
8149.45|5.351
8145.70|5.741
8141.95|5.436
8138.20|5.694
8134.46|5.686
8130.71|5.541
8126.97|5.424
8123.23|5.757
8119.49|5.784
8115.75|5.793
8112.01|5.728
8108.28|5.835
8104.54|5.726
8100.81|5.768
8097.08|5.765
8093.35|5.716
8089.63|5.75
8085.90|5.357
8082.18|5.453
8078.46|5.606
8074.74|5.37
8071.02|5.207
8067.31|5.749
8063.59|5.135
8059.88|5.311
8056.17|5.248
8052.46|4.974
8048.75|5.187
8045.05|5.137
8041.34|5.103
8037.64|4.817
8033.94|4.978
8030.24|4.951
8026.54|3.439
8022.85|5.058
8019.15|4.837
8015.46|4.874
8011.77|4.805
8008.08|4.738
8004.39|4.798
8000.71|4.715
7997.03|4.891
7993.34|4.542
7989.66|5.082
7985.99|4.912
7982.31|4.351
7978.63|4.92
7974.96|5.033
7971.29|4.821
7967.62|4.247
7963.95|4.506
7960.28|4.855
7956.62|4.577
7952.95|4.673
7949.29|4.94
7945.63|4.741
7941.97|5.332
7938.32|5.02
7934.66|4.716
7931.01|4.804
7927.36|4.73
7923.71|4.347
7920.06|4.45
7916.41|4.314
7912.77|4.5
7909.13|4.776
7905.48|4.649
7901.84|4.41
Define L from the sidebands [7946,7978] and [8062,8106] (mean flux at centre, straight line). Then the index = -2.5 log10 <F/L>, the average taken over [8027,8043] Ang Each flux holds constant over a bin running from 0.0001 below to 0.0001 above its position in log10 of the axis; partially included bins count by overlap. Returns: 0.08 mag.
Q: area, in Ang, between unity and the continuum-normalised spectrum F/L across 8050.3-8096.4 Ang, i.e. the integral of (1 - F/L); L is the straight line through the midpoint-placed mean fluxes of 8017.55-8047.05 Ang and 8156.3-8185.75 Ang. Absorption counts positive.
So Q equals -3.5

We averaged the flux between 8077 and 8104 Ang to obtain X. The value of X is 5.64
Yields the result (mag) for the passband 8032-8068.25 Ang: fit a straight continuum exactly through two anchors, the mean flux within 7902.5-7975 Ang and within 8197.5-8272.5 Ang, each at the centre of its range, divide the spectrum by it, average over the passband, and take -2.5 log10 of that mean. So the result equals -0.105 mag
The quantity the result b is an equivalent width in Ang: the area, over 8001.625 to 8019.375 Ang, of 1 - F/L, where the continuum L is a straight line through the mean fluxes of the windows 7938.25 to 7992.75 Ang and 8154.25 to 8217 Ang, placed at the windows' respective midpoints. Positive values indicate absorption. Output 0.3 Ang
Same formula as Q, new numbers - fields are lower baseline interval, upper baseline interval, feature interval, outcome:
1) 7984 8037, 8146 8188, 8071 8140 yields -4.9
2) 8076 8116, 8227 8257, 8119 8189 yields -3.7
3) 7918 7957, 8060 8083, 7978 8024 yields 2.4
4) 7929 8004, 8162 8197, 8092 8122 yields -2.8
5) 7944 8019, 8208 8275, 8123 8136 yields -2.5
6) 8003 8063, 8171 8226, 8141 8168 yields -3.7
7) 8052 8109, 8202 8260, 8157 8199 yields -4.8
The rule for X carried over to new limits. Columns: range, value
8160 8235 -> 5.05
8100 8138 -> 5.7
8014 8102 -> 5.2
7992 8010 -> 4.74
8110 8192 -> 5.62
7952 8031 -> 4.71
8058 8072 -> 5.36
